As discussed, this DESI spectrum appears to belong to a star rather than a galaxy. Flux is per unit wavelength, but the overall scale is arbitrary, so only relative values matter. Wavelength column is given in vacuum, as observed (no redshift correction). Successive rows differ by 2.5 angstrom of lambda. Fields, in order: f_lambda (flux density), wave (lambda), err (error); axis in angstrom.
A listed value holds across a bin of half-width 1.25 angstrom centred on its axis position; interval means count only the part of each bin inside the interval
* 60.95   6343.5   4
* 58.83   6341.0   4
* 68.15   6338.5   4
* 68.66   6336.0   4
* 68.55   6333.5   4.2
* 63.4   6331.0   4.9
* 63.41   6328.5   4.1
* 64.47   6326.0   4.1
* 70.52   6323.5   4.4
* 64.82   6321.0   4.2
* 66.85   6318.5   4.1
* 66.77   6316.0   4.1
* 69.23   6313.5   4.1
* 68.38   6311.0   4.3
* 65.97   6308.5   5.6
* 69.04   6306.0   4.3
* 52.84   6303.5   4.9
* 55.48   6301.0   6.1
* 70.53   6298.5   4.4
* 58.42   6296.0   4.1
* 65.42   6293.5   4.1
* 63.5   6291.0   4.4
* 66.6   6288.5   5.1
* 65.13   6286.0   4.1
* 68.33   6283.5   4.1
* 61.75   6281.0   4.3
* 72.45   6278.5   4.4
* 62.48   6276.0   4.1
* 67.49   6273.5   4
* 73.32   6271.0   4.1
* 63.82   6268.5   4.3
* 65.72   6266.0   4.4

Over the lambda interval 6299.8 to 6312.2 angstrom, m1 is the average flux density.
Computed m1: 62.3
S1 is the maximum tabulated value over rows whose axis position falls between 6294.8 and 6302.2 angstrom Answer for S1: 70.53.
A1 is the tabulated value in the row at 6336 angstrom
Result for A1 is 68.66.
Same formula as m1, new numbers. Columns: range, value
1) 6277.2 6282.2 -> 67.1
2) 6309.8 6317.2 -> 68.1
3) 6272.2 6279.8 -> 67.5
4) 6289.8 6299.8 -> 64.4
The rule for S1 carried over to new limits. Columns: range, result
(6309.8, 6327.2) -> 70.52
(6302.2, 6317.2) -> 69.23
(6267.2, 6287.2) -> 73.32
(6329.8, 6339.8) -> 68.66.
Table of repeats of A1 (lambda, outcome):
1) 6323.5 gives 70.52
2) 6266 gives 65.72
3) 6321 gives 64.82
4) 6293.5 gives 65.42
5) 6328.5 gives 63.41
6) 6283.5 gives 68.33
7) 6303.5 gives 52.84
